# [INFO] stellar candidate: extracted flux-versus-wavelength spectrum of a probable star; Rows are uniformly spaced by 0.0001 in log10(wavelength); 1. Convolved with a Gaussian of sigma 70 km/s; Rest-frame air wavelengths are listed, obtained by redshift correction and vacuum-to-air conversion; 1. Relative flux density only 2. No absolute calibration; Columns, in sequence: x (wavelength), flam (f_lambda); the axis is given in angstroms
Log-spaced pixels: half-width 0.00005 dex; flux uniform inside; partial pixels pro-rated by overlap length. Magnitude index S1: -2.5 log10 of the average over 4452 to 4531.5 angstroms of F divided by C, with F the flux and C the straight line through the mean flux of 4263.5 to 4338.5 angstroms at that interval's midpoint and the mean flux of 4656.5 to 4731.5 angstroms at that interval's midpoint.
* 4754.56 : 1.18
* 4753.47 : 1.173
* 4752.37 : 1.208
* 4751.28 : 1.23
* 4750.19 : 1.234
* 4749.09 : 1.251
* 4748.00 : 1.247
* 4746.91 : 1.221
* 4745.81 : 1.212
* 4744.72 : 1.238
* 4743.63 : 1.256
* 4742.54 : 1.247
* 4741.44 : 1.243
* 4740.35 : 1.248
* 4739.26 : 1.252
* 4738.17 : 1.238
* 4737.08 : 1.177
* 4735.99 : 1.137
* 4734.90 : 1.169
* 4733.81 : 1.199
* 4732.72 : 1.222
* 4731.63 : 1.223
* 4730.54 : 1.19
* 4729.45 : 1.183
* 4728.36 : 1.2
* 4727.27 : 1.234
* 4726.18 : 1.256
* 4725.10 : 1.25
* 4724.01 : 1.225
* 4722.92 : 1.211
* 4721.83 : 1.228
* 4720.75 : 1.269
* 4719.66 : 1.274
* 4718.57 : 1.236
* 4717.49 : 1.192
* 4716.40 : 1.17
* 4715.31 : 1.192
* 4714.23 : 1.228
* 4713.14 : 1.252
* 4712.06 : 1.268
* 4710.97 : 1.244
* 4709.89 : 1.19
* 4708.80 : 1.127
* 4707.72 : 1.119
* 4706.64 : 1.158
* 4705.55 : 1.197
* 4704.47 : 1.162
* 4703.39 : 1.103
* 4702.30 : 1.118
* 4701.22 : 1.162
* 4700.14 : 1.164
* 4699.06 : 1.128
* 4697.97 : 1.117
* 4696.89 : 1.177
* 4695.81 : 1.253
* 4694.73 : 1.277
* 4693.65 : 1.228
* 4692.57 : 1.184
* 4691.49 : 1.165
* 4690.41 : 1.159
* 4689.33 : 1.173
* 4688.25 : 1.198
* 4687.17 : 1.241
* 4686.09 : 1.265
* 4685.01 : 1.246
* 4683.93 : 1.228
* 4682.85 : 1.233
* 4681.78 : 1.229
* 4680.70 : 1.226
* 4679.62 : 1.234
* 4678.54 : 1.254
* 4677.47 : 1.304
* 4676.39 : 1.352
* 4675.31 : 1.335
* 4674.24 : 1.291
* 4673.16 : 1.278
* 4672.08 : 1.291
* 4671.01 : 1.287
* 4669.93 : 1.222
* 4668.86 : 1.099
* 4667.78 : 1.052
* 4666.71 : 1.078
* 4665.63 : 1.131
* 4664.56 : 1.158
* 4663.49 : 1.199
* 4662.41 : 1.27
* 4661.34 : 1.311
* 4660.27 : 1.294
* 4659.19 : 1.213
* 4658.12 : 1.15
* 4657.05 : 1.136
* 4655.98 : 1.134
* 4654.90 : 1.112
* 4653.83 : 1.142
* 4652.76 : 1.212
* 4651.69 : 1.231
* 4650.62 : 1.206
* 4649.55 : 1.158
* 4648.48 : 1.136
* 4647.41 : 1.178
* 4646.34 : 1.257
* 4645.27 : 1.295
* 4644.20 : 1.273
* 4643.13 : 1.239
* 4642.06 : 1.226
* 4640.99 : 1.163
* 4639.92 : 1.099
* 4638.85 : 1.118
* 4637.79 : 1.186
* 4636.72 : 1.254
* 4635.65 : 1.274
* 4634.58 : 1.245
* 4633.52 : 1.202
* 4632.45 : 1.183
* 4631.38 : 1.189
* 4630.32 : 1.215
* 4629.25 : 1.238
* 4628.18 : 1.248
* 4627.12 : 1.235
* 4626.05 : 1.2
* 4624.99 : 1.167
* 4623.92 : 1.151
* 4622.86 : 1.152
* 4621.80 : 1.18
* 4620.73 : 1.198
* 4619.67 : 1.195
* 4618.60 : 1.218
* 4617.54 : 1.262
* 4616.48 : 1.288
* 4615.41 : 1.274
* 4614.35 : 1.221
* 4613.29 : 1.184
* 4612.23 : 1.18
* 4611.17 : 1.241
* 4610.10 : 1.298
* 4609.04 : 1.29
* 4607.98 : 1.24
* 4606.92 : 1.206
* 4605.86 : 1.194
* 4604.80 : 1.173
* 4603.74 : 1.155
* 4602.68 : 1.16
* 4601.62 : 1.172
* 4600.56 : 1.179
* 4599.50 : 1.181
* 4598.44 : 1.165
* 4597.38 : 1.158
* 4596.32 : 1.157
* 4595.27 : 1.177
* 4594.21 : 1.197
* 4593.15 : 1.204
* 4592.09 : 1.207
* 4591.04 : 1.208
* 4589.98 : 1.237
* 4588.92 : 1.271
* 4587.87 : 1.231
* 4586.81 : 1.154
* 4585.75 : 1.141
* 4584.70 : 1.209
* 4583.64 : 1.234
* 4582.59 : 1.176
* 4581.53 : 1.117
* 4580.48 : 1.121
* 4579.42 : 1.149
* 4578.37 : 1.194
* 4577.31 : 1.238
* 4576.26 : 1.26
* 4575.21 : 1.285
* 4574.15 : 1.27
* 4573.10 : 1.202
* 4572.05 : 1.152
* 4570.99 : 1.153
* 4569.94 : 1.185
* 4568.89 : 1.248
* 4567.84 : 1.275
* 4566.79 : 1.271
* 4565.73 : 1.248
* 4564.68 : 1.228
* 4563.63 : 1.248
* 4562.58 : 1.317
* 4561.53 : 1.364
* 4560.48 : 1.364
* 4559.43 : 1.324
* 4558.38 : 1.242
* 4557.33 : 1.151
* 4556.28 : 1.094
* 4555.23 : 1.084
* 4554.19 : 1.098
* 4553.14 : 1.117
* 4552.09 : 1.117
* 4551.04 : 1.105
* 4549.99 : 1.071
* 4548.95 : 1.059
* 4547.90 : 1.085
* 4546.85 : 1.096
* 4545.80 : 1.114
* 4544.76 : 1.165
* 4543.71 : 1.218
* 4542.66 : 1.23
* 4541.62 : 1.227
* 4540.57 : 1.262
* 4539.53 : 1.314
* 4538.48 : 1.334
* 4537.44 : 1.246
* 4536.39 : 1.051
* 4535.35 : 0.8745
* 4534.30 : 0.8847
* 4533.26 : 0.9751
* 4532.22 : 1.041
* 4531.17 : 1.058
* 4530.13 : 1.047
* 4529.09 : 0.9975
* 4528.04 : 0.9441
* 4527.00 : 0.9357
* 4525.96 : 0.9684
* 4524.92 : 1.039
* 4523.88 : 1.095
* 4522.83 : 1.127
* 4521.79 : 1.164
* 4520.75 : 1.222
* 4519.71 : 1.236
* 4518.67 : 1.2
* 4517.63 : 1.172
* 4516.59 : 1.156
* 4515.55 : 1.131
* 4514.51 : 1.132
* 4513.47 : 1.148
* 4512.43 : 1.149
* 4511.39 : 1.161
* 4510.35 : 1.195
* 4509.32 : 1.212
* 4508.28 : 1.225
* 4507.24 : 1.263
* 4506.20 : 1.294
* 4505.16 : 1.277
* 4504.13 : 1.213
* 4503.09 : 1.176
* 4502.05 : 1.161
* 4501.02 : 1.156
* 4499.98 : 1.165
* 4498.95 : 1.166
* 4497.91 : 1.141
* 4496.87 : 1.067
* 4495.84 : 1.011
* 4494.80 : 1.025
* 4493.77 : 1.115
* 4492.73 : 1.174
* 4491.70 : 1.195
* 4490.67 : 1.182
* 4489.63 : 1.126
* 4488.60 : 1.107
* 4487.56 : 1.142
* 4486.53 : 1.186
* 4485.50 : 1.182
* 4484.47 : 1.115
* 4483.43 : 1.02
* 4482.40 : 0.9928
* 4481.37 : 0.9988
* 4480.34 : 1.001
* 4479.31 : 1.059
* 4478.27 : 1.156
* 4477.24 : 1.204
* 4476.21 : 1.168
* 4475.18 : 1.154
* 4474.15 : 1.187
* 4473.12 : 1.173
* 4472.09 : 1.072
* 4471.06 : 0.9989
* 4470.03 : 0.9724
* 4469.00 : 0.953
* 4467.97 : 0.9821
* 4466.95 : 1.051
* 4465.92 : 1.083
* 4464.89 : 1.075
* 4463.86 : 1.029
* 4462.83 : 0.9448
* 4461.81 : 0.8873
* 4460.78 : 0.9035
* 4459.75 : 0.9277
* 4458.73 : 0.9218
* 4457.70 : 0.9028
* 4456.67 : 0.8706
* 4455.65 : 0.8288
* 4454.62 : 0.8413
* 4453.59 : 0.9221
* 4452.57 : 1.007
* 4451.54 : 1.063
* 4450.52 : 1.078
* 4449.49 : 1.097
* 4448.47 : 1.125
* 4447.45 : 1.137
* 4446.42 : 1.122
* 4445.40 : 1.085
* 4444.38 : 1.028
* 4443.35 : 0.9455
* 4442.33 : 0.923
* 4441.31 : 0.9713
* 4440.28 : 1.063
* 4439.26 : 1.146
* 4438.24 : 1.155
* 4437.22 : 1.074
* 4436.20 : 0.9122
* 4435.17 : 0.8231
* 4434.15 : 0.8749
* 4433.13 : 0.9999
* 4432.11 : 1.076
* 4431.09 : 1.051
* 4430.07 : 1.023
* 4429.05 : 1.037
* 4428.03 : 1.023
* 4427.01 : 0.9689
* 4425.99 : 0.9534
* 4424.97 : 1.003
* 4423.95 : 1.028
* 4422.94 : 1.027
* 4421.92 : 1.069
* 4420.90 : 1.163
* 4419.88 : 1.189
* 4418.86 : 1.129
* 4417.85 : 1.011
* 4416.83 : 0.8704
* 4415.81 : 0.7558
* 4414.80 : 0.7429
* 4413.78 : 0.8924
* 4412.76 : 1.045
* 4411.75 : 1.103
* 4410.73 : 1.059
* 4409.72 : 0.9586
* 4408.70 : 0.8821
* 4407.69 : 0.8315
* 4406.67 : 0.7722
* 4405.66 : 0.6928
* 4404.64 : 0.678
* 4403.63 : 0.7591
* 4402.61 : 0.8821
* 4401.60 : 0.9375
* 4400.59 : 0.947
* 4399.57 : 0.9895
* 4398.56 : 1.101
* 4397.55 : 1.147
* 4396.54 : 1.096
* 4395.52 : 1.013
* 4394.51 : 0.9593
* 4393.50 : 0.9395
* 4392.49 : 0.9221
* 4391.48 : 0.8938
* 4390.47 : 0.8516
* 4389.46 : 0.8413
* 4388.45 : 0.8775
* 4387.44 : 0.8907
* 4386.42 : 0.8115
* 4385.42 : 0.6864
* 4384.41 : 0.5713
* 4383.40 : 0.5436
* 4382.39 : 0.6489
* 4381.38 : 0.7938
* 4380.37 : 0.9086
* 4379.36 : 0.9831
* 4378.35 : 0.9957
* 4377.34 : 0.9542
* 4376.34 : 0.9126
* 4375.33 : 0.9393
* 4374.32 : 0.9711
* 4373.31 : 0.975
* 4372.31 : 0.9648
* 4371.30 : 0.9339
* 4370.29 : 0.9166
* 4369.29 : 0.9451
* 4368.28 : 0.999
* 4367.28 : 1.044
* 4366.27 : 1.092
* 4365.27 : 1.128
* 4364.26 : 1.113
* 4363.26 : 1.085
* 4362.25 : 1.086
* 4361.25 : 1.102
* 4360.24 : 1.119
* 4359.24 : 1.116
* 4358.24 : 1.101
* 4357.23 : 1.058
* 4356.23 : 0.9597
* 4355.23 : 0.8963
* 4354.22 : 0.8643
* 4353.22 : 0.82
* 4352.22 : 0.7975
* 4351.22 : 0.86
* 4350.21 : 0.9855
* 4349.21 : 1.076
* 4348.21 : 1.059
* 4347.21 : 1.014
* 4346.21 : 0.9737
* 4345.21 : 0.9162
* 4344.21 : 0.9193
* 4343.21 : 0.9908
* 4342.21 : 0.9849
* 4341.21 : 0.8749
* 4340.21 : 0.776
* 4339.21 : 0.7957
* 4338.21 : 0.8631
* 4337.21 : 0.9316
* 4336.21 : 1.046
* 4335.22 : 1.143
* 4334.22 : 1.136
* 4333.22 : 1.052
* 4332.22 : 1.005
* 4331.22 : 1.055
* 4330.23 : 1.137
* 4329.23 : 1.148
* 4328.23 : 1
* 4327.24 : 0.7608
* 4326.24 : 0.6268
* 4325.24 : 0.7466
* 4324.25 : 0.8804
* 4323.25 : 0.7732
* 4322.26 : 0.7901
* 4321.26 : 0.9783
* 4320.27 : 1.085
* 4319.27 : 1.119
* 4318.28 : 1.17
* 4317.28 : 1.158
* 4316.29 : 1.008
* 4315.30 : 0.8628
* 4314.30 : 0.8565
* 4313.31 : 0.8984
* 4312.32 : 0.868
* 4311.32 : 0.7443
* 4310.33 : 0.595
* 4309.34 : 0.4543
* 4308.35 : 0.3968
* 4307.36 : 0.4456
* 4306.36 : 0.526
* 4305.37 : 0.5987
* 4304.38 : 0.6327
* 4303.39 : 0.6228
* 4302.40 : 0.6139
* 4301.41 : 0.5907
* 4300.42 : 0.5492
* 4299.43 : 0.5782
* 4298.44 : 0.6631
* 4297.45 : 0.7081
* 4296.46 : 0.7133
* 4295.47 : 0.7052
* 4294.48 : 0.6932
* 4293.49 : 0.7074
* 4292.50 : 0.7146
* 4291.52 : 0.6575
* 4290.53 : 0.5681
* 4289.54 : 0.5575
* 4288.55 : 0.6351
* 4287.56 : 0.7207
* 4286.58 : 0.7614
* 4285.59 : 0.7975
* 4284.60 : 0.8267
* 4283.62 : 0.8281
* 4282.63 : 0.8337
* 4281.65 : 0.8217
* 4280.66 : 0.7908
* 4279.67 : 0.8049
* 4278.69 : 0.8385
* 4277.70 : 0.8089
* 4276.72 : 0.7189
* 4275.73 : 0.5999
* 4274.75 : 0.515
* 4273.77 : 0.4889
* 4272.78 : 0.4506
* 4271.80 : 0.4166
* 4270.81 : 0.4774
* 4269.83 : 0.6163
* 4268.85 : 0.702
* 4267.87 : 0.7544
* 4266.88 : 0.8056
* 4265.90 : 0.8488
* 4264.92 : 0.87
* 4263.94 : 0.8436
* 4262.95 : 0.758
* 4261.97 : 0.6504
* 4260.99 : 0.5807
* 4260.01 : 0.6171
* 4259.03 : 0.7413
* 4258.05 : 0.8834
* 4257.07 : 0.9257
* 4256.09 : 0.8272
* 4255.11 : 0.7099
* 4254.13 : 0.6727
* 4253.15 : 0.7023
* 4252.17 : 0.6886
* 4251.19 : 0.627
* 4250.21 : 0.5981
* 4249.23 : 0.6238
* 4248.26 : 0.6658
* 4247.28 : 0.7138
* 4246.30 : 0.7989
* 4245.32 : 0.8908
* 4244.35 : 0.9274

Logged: -0.11 mag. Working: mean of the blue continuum 0.773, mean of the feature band 1.09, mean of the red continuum 1.21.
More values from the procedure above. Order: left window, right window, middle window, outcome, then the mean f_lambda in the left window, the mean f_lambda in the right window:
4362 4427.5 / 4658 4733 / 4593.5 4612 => -0.07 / 0.936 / 1.21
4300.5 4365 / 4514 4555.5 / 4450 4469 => 0.08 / 0.9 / 1.11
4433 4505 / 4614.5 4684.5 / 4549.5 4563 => -0.05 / 1.05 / 1.21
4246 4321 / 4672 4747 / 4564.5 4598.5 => -0.13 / 0.717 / 1.22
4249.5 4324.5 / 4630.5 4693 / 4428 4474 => -0.08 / 0.724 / 1.21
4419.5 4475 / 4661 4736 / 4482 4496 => -0.07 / 1.01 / 1.21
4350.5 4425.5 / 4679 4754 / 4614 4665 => -0.06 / 0.941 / 1.21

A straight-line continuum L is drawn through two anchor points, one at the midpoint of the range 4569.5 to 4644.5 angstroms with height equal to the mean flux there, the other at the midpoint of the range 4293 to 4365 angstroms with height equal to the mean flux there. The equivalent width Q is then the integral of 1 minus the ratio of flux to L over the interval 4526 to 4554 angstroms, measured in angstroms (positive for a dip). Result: 0.69 angstroms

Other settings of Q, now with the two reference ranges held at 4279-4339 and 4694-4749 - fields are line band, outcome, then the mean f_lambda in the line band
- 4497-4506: -1.7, 1.18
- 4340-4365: -4.2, 0.986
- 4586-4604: -1.8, 1.19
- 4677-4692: -0.7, 1.23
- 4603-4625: -2.3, 1.21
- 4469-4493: -3.4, 1.11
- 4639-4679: -2.2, 1.21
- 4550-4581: -4.6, 1.21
